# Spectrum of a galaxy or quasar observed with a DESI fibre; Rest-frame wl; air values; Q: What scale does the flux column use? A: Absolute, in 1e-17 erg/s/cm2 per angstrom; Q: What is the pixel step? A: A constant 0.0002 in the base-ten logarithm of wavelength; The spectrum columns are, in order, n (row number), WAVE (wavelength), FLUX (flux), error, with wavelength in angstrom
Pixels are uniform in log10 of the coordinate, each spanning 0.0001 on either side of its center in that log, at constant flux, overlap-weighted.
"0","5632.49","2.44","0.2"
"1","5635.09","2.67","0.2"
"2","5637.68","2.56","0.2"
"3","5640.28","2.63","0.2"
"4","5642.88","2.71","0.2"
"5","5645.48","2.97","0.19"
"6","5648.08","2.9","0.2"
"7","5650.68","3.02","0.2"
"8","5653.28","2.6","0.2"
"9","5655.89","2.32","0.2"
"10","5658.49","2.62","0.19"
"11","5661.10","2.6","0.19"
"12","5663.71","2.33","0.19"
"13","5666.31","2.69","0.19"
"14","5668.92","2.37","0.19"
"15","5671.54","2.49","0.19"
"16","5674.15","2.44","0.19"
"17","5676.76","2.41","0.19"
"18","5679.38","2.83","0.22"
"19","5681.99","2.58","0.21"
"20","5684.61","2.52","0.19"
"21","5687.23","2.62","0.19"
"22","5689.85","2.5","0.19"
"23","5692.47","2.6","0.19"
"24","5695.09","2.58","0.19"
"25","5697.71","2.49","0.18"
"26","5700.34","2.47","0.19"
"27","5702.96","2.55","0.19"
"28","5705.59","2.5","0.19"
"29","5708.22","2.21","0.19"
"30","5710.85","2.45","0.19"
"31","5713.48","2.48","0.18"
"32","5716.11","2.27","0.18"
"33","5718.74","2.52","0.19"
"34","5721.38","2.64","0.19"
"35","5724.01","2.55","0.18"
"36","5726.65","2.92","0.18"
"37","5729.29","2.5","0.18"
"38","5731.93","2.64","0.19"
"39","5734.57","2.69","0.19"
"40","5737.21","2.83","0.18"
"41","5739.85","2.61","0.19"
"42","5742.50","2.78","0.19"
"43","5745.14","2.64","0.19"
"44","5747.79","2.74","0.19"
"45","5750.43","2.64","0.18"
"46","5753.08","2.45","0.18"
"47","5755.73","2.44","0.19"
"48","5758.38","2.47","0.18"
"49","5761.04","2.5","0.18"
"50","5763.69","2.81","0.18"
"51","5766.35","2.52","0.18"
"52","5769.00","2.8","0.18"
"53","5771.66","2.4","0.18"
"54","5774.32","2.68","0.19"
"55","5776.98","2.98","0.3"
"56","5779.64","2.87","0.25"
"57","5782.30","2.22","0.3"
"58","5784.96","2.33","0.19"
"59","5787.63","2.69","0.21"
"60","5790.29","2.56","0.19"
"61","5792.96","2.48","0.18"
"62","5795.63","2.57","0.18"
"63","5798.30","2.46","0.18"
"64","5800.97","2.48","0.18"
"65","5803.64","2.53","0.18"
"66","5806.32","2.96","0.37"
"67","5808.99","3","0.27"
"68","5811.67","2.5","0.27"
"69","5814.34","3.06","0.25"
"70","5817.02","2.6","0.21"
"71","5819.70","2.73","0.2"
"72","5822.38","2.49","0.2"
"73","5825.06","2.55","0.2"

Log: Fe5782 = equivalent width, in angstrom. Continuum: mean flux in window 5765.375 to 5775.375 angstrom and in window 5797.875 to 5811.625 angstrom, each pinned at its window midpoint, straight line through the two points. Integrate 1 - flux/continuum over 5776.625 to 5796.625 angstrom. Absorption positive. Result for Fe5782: 0.5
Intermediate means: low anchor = 2.6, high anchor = 2.68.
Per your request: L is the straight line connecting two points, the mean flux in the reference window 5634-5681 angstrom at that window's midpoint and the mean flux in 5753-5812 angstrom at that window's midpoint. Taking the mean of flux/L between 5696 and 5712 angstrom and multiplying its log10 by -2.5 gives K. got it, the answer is 0.07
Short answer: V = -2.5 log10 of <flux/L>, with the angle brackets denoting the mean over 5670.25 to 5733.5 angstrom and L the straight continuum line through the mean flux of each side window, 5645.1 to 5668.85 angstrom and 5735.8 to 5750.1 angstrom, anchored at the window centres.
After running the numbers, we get 0.06 mag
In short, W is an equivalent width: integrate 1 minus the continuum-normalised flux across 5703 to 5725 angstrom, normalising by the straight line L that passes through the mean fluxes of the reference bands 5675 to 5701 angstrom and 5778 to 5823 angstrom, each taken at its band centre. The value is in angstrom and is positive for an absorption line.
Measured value 1.01 angstrom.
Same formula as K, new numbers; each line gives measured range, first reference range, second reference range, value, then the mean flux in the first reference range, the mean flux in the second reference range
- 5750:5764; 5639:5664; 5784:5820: 0.053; 2.68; 2.64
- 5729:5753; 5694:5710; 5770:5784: -0.051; 2.46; 2.63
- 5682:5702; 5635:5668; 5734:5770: 0.045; 2.66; 2.63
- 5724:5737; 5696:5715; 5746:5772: -0.072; 2.45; 2.58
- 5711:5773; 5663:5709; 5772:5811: -0.011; 2.52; 2.62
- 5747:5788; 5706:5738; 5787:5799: -0.018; 2.55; 2.55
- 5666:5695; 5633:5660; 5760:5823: 0.055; 2.69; 2.64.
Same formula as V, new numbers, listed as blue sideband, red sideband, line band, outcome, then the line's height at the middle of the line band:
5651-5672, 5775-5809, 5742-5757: -0.01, 2.58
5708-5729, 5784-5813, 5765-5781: -0.05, 2.57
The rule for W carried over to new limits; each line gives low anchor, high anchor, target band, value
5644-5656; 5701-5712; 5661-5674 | 1.0 angstrom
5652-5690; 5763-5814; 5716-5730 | -0.1 angstrom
